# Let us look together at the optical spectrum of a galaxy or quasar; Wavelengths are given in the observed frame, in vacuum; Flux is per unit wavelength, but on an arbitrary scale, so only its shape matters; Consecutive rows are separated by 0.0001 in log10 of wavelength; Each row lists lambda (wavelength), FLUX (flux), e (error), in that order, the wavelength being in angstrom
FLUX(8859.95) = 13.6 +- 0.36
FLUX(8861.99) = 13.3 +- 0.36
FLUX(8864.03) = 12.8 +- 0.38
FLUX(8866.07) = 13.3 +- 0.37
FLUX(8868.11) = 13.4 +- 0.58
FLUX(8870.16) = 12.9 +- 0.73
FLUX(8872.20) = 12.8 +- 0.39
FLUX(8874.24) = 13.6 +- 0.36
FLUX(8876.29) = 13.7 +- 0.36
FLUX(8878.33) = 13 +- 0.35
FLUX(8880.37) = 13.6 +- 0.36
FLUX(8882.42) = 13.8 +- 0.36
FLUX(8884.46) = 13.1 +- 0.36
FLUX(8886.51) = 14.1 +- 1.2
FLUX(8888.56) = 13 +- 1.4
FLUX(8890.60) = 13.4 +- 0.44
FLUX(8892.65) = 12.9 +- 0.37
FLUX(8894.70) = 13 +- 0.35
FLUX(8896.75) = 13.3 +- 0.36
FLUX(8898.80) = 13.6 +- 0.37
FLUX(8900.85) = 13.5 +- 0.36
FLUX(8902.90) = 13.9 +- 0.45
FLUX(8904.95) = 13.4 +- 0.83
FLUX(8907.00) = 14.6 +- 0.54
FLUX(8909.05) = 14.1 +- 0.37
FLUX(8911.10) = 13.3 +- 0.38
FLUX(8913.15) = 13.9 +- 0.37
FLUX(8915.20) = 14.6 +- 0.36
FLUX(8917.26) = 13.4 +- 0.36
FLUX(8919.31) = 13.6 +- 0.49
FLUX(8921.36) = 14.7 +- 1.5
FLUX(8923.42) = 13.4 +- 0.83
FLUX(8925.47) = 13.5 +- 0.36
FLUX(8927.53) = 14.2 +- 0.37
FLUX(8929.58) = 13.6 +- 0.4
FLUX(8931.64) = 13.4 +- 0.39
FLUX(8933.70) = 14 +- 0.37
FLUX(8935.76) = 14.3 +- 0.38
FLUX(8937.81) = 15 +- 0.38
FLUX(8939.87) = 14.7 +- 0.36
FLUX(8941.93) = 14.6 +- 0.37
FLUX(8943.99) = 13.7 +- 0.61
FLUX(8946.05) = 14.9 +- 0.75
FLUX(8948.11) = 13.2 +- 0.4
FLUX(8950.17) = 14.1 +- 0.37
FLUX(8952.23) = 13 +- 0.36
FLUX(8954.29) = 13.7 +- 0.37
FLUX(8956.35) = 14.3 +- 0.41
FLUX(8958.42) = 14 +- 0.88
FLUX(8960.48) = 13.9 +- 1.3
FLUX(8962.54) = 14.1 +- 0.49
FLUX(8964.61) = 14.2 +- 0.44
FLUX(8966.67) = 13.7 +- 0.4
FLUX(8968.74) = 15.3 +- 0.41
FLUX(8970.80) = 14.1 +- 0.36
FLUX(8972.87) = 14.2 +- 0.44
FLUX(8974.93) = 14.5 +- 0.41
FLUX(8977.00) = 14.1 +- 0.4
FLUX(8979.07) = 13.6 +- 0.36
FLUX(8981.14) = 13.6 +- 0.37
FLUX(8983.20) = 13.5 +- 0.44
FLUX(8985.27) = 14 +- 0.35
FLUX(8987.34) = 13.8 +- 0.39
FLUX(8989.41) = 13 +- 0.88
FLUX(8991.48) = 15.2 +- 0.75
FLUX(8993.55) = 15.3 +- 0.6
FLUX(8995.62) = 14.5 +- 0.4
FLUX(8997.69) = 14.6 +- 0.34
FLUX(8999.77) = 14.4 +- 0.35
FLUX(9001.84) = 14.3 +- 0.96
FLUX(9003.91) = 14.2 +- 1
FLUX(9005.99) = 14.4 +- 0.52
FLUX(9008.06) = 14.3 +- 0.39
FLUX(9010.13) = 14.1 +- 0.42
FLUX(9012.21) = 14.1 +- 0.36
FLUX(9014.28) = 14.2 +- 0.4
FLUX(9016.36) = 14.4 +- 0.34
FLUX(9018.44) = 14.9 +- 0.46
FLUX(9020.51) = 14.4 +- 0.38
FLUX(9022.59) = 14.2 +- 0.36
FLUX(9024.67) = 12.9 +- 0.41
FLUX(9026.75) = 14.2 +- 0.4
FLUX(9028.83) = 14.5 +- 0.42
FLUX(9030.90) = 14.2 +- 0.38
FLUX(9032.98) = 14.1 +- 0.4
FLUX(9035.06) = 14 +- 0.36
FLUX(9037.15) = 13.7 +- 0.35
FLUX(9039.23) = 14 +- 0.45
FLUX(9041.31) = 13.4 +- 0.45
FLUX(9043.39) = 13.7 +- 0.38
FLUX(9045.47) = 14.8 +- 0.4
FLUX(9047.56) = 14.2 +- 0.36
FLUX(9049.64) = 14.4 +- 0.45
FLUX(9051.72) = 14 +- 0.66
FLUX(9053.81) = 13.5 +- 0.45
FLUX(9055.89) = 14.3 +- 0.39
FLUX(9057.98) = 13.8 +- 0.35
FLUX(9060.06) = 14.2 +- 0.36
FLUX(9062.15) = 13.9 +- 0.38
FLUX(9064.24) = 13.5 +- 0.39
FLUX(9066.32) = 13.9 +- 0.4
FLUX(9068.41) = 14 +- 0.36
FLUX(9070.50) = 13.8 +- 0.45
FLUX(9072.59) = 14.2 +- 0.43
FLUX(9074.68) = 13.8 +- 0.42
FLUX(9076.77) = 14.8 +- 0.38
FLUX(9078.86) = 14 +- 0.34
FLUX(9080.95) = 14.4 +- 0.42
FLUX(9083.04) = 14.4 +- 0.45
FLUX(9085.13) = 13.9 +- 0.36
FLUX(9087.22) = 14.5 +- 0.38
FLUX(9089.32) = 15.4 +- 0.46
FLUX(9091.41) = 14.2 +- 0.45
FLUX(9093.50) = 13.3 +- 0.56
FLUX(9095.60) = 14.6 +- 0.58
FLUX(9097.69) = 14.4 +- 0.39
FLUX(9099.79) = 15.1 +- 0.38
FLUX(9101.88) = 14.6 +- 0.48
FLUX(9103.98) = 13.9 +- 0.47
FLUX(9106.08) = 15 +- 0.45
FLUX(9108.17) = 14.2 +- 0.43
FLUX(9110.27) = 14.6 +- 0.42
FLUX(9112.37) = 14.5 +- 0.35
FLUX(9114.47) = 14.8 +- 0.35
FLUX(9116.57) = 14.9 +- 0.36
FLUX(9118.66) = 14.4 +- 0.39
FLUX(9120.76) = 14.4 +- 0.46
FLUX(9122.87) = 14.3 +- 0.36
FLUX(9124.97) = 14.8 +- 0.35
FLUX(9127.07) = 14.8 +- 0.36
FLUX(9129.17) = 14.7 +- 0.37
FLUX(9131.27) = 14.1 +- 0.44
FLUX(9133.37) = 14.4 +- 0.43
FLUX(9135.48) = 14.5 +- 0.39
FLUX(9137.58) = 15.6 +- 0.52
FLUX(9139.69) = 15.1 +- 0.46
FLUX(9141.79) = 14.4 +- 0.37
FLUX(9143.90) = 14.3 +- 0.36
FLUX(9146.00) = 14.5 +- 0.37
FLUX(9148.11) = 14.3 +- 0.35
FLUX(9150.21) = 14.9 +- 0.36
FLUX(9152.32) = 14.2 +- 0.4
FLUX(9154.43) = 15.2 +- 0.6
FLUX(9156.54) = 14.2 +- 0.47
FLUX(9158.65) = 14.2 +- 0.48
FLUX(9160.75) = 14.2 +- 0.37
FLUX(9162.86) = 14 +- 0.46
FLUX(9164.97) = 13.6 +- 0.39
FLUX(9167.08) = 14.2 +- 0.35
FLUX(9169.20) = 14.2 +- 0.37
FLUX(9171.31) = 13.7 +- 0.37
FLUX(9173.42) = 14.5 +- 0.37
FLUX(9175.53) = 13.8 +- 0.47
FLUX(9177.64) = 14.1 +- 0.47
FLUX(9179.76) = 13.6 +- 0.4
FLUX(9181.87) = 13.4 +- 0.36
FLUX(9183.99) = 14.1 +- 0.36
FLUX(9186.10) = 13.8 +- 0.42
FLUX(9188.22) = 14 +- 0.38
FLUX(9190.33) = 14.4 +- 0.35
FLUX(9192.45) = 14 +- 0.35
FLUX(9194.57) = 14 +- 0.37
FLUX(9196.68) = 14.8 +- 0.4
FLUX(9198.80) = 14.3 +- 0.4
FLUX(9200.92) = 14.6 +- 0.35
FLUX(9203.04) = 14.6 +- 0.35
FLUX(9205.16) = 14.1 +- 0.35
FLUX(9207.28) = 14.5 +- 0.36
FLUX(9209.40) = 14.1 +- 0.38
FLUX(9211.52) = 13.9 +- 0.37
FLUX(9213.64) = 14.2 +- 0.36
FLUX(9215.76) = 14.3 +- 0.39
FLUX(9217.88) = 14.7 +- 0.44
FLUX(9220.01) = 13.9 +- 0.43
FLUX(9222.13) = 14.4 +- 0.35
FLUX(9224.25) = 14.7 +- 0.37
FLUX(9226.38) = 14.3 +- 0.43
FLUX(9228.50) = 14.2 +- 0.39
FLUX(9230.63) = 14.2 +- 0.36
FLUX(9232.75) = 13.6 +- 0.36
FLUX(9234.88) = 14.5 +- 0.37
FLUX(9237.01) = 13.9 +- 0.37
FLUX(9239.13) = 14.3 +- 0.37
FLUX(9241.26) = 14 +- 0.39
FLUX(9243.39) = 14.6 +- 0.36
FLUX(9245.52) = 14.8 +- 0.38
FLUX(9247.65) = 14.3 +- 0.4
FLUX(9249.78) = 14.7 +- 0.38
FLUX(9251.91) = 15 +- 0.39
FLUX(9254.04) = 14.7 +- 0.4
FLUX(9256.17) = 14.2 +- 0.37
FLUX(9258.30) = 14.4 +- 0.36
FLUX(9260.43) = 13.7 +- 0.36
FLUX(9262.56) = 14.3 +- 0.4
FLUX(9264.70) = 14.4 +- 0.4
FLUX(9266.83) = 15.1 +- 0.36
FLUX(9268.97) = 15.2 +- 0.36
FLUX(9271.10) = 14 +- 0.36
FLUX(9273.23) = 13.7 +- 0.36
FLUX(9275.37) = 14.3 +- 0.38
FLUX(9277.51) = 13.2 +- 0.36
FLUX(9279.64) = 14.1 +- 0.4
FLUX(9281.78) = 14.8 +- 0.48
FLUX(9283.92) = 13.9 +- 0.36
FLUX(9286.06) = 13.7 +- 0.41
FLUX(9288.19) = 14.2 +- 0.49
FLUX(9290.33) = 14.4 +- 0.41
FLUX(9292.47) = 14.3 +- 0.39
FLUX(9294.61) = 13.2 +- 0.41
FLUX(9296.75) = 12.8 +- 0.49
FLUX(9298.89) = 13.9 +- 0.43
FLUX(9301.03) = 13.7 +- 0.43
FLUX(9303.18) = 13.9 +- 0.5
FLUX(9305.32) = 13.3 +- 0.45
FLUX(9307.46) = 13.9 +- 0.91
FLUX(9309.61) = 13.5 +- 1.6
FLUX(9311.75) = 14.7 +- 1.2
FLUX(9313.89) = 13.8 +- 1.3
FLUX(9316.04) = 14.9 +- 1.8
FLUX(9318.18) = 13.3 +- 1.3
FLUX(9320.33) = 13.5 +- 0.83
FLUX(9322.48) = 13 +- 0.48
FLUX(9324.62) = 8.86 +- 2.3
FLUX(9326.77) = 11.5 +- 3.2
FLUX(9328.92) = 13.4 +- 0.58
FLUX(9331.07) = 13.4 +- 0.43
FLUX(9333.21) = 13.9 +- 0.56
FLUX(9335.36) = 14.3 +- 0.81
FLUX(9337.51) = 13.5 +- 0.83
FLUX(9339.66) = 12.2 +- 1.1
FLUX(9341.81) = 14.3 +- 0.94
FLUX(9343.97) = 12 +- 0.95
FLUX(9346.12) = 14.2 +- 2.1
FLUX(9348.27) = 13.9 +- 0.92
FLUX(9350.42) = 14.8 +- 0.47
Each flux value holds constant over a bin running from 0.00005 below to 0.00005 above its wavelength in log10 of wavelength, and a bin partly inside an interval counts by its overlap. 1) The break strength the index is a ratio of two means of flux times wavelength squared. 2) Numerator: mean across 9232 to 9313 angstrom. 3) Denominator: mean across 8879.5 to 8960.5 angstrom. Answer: 1.11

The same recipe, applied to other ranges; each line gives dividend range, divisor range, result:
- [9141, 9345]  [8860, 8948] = 1.10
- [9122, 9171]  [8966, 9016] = 1.05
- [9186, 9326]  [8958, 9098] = 1.04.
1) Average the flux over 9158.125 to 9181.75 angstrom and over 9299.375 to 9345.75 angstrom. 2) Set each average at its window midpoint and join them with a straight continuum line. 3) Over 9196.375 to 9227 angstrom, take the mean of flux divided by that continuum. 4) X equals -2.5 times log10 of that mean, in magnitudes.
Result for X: -0.042 mag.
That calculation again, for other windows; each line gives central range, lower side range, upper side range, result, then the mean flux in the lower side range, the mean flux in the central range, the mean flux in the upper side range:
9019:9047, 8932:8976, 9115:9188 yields 0.015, 14.2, 14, 14.3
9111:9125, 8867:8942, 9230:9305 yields -0.046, 13.7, 14.6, 14.2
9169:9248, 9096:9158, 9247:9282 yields 0.019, 14.6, 14.2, 14.3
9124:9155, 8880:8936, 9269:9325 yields -0.071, 13.7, 14.6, 13.7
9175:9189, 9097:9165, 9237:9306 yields 0.044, 14.5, 13.8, 14.2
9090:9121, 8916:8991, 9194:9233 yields -0.023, 14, 14.5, 14.3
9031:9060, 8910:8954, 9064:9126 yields 0.018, 14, 14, 14.4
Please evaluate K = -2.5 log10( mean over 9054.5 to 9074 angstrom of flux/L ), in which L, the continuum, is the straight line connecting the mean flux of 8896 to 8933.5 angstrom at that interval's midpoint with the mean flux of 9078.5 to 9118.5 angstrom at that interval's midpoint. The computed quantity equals 0.03 mag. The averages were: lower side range 13.8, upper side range 14.5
